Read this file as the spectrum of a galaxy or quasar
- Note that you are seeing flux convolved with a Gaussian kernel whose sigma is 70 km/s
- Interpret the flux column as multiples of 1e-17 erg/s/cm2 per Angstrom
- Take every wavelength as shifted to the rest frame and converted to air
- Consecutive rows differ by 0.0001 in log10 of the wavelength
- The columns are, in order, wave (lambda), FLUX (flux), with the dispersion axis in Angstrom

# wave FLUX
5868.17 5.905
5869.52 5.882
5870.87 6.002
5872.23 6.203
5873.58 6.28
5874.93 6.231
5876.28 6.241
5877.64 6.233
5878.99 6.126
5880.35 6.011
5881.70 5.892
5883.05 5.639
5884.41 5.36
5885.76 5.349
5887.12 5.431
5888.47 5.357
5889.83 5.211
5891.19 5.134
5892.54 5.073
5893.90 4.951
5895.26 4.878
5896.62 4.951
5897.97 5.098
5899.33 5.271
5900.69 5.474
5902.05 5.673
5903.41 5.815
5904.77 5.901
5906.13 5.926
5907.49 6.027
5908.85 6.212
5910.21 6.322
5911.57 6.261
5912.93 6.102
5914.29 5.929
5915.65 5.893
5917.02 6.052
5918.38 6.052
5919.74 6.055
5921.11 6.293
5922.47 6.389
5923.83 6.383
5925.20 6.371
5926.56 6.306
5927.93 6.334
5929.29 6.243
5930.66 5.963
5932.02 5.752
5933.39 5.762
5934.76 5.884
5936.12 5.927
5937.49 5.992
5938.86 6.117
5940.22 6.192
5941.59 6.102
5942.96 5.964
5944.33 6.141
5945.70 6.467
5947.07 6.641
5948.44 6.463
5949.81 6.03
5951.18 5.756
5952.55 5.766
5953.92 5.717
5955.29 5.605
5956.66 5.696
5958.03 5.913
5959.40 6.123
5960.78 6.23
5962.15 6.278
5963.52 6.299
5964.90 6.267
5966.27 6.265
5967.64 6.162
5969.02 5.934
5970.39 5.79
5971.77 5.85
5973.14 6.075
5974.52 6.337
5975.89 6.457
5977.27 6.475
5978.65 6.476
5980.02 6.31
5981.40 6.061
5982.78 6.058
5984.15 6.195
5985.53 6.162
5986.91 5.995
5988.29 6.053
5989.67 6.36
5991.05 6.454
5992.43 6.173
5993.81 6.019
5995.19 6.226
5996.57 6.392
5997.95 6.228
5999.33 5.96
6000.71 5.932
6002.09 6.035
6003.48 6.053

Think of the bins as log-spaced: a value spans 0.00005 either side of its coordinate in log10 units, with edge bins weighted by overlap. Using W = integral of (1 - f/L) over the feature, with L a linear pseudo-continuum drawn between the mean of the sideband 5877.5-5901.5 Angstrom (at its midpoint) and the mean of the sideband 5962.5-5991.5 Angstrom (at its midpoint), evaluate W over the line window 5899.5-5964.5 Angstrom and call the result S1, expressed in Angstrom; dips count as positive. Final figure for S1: -3.1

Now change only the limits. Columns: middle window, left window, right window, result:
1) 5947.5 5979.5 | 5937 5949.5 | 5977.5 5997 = 0.7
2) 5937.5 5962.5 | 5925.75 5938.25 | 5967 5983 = 0.1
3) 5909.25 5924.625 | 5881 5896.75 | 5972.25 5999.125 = -1.7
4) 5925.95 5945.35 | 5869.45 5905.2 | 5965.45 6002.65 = -0.6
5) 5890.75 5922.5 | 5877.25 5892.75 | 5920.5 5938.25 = 0.6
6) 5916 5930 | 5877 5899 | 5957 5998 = -1.3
